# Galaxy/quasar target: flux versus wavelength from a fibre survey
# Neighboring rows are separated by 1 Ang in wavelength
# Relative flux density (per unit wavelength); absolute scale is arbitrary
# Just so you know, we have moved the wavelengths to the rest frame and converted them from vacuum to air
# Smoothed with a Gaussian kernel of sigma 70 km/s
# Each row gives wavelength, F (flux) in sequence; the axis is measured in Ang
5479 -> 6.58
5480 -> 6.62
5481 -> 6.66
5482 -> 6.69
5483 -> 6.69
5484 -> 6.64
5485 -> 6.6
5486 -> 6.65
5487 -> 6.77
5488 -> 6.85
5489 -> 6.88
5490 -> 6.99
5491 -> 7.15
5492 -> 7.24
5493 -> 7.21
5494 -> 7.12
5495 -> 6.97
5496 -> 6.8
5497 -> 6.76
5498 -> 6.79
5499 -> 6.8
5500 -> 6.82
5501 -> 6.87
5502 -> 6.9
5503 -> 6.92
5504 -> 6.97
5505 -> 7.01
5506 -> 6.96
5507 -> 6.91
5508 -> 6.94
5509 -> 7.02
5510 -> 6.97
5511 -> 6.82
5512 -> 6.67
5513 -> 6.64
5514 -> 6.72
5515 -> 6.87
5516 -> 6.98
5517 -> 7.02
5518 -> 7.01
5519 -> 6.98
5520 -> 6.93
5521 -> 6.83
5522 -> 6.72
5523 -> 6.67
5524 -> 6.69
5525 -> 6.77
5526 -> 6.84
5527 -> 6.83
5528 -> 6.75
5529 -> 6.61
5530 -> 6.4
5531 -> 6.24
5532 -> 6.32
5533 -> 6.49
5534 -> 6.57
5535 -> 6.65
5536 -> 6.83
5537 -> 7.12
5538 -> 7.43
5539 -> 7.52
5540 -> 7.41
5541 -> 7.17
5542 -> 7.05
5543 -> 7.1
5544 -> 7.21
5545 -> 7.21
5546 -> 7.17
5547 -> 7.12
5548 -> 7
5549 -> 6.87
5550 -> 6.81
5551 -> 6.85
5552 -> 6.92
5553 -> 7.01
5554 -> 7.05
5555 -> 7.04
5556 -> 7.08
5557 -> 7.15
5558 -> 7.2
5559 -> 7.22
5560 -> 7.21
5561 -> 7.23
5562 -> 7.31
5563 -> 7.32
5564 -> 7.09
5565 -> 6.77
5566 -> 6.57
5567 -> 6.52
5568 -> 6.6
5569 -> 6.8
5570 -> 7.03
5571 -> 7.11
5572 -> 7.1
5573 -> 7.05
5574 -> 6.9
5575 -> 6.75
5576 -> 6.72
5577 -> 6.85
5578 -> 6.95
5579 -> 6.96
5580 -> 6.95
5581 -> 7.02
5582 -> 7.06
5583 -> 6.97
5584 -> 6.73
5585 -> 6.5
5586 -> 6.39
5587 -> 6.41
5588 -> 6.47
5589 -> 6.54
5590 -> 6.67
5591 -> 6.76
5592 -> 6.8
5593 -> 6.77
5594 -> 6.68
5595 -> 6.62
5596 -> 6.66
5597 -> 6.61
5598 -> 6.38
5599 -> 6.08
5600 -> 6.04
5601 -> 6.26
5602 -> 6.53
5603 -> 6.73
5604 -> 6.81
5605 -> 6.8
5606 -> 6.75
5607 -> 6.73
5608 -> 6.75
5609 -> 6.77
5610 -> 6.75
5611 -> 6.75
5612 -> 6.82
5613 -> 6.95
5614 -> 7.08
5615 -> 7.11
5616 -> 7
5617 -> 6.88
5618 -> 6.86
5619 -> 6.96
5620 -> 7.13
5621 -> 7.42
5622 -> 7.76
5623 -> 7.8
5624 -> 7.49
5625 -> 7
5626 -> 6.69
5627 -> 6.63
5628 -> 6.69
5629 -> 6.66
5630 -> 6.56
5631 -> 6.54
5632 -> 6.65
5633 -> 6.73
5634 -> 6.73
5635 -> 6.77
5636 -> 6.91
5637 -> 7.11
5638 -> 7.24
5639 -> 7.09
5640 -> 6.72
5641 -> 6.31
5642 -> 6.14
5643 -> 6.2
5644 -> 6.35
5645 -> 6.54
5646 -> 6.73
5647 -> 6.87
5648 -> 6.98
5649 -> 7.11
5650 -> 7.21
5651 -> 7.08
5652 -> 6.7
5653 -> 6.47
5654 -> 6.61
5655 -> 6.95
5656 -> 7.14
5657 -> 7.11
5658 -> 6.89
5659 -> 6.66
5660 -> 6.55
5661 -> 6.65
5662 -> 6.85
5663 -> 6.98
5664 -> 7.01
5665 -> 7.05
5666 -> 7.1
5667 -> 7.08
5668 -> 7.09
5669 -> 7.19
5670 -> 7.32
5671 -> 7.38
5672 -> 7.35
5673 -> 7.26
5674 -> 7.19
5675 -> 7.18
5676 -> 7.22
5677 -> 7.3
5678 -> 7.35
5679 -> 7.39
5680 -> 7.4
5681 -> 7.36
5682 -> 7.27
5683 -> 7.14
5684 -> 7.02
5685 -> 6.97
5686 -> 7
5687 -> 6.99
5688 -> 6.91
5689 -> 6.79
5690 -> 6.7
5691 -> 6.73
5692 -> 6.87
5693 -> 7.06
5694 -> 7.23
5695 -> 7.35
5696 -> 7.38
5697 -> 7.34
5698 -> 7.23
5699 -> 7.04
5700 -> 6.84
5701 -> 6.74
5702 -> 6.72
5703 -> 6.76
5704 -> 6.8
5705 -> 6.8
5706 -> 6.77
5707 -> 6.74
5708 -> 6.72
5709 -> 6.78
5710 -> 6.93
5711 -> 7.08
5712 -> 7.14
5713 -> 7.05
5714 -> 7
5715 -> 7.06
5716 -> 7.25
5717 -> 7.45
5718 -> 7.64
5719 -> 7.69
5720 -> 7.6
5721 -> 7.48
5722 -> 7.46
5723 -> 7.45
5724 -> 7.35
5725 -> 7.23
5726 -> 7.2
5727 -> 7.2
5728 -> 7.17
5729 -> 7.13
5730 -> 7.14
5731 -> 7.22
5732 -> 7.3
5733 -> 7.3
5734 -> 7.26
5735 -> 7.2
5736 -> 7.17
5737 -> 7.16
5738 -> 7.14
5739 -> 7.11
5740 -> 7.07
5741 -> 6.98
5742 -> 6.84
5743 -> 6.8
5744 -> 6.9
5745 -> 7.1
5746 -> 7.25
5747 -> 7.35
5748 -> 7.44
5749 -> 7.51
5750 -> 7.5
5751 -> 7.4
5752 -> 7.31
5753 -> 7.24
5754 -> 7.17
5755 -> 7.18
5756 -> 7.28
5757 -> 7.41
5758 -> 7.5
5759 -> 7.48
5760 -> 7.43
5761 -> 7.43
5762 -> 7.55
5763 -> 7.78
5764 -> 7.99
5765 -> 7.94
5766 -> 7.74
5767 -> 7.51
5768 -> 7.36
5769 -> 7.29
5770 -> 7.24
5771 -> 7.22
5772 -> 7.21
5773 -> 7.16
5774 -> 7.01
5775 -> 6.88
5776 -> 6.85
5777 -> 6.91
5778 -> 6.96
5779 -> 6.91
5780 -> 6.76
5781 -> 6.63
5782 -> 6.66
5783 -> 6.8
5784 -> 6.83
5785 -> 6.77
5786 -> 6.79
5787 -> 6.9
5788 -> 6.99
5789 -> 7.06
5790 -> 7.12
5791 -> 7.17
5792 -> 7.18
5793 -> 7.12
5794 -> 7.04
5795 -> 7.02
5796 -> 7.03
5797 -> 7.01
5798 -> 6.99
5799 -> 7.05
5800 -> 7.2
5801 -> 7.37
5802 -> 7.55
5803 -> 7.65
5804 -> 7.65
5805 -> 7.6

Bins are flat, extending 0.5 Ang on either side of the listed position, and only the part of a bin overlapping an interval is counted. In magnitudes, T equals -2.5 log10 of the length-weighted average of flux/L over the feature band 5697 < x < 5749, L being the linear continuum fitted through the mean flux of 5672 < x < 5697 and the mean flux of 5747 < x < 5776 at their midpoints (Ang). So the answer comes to 0.02 mag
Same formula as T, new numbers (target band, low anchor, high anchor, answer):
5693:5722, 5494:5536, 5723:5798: 0.000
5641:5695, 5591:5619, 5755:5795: -0.014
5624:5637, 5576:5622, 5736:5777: 0.017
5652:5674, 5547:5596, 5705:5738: 0.014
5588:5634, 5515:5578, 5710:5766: 0.042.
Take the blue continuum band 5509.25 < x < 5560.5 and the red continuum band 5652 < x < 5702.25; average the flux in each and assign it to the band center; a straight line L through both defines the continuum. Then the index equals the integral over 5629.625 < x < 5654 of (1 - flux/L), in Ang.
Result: 1.0 Ang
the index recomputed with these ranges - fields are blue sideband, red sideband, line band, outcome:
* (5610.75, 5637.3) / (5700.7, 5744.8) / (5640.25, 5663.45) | 0.8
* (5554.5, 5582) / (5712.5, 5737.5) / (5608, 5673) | 2.0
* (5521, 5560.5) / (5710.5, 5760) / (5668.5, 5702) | 0.2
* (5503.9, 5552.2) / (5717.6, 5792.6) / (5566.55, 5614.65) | 1.7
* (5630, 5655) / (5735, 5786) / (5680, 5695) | -0.2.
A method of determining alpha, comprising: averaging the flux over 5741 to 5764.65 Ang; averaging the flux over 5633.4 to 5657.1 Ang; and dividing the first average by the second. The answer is 1.08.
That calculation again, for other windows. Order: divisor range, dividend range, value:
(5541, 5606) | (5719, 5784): 1.06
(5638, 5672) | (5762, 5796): 1.04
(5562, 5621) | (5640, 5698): 1.03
